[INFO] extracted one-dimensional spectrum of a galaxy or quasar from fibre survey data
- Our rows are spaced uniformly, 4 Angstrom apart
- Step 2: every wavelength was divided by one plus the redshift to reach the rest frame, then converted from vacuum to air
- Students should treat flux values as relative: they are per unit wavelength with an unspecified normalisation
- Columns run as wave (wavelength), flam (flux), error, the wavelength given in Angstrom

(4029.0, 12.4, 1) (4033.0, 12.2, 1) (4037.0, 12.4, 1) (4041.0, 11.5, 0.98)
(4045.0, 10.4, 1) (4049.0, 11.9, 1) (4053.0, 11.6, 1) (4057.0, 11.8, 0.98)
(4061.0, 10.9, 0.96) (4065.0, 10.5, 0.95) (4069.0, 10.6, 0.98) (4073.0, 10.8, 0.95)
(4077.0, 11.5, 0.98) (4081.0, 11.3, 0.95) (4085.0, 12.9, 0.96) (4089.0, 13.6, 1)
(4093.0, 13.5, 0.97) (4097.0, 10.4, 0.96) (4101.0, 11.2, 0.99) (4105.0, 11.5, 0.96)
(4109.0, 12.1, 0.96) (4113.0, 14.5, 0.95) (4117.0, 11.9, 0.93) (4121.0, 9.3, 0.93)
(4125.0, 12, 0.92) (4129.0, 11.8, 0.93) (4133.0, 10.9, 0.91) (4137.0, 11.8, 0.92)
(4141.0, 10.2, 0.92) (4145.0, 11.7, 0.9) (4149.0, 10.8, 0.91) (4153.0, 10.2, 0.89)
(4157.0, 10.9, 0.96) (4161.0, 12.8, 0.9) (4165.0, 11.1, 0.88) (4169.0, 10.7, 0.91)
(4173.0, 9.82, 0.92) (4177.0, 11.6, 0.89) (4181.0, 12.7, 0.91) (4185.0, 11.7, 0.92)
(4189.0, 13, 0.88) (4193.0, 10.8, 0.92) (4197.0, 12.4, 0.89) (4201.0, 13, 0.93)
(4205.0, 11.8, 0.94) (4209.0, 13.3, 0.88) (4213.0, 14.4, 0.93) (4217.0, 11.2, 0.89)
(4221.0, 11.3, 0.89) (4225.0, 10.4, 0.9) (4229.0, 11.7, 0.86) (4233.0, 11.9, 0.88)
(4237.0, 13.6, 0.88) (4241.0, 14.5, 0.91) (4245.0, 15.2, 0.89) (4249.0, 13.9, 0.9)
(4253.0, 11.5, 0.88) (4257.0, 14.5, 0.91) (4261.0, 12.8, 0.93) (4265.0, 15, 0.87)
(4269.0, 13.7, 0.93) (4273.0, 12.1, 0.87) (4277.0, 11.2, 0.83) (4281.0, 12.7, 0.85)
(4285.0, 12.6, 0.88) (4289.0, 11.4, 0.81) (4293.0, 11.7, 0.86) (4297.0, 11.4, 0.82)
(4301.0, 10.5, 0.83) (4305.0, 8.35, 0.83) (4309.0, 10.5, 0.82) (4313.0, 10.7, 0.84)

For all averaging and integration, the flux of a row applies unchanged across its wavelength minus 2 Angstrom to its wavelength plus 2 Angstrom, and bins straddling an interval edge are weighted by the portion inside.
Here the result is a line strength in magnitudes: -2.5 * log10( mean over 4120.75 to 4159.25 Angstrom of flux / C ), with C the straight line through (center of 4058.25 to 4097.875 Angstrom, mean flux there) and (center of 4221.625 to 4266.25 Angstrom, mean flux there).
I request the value 0.11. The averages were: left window 11.6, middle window 11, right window 13.1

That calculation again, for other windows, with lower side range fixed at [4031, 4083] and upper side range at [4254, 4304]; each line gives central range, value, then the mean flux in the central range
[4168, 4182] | 0.07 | 11.1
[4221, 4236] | 0.06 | 11.5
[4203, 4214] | -0.09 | 13.1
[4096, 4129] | -0.01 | 11.7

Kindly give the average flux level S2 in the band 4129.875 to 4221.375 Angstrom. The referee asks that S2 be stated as 11.7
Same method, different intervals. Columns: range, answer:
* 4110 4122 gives 12.1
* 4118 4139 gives 11.2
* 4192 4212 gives 12.4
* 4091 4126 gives 11.8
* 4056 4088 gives 11.3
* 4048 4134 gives 11.7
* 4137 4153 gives 10.9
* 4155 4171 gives 11.4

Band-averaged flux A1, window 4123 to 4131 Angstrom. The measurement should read 11.9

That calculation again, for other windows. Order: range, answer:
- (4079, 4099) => 12.3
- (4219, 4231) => 11.1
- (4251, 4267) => 13.4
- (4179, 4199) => 12.1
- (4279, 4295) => 12.1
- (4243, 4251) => 14.6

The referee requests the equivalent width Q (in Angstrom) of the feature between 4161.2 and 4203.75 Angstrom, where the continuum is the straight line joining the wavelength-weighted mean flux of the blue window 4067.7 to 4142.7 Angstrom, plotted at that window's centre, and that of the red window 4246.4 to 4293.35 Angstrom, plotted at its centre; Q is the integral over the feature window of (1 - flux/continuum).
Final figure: 1.7 Angstrom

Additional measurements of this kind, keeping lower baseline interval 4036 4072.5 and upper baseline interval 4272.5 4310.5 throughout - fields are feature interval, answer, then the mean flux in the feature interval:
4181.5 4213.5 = -3.5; 12.5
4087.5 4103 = -1.2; 12.1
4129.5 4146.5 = 0.1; 11.2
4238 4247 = -2.8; 14.7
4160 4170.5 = -0.2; 11.5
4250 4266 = -3.1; 13.4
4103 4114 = -1.3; 12.5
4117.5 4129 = 0.2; 11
